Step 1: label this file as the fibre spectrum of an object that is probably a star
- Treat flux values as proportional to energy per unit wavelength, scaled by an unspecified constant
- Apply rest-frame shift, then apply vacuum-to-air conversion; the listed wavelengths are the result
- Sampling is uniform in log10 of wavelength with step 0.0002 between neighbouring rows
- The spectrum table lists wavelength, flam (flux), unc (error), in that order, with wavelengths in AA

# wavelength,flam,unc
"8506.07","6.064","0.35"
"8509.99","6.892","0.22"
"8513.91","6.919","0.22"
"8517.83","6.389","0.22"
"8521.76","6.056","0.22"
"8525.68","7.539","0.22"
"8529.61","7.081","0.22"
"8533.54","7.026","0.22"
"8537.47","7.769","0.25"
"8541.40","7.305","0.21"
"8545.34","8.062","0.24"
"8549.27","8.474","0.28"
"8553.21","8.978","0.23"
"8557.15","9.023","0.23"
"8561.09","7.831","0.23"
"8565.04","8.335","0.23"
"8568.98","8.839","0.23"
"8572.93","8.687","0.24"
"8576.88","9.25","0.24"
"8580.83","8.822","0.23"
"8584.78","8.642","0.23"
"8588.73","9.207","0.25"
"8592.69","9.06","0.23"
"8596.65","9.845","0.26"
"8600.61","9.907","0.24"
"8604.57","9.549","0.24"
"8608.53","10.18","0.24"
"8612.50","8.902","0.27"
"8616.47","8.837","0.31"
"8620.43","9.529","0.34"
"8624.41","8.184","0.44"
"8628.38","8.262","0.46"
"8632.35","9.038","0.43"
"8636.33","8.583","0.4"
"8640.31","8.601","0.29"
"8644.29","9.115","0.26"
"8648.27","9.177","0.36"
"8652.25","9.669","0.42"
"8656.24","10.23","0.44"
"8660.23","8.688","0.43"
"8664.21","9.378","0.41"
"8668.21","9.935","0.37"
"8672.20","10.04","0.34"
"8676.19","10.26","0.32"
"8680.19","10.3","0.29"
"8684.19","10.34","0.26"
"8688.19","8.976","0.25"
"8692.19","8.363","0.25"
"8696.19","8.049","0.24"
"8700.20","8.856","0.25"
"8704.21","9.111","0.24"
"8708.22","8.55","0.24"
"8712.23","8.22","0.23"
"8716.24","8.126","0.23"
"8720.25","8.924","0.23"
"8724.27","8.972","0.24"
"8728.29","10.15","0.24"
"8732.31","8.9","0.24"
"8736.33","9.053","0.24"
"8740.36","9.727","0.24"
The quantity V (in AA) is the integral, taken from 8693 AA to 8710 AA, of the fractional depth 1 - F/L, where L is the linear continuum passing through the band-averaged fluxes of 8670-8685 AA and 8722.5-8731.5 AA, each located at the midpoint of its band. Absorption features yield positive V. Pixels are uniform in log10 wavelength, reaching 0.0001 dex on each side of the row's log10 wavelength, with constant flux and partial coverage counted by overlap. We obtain 2.1 AA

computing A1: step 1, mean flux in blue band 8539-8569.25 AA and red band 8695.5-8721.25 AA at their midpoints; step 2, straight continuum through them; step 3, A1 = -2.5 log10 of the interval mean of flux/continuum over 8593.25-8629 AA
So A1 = -0.106 mag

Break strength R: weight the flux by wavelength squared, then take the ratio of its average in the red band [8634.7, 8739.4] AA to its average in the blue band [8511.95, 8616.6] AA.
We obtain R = 1.13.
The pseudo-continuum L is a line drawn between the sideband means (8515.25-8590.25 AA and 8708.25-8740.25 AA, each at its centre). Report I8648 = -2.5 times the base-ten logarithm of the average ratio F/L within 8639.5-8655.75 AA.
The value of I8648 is -0.09 mag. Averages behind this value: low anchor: 8.05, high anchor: 8.93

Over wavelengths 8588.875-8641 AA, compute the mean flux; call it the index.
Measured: 9.13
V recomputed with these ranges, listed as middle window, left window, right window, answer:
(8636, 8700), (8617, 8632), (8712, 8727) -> -4.86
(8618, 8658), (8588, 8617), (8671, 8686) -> 3.28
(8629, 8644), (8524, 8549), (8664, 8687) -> 0.97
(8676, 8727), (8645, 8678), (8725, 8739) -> 2.72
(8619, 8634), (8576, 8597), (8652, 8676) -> 1.09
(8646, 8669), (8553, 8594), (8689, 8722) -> -2.29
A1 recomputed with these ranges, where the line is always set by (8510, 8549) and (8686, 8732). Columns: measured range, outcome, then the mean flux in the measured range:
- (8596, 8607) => -0.24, 9.78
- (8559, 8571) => -0.12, 8.34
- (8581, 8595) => -0.17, 8.97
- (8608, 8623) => -0.16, 9.23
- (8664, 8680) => -0.18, 10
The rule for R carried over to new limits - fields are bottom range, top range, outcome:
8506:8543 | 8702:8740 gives 1.35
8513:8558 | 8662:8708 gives 1.29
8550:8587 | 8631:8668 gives 1.08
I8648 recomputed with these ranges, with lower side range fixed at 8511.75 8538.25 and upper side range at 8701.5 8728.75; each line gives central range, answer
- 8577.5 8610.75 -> -0.23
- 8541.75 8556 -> -0.17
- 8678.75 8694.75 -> -0.11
